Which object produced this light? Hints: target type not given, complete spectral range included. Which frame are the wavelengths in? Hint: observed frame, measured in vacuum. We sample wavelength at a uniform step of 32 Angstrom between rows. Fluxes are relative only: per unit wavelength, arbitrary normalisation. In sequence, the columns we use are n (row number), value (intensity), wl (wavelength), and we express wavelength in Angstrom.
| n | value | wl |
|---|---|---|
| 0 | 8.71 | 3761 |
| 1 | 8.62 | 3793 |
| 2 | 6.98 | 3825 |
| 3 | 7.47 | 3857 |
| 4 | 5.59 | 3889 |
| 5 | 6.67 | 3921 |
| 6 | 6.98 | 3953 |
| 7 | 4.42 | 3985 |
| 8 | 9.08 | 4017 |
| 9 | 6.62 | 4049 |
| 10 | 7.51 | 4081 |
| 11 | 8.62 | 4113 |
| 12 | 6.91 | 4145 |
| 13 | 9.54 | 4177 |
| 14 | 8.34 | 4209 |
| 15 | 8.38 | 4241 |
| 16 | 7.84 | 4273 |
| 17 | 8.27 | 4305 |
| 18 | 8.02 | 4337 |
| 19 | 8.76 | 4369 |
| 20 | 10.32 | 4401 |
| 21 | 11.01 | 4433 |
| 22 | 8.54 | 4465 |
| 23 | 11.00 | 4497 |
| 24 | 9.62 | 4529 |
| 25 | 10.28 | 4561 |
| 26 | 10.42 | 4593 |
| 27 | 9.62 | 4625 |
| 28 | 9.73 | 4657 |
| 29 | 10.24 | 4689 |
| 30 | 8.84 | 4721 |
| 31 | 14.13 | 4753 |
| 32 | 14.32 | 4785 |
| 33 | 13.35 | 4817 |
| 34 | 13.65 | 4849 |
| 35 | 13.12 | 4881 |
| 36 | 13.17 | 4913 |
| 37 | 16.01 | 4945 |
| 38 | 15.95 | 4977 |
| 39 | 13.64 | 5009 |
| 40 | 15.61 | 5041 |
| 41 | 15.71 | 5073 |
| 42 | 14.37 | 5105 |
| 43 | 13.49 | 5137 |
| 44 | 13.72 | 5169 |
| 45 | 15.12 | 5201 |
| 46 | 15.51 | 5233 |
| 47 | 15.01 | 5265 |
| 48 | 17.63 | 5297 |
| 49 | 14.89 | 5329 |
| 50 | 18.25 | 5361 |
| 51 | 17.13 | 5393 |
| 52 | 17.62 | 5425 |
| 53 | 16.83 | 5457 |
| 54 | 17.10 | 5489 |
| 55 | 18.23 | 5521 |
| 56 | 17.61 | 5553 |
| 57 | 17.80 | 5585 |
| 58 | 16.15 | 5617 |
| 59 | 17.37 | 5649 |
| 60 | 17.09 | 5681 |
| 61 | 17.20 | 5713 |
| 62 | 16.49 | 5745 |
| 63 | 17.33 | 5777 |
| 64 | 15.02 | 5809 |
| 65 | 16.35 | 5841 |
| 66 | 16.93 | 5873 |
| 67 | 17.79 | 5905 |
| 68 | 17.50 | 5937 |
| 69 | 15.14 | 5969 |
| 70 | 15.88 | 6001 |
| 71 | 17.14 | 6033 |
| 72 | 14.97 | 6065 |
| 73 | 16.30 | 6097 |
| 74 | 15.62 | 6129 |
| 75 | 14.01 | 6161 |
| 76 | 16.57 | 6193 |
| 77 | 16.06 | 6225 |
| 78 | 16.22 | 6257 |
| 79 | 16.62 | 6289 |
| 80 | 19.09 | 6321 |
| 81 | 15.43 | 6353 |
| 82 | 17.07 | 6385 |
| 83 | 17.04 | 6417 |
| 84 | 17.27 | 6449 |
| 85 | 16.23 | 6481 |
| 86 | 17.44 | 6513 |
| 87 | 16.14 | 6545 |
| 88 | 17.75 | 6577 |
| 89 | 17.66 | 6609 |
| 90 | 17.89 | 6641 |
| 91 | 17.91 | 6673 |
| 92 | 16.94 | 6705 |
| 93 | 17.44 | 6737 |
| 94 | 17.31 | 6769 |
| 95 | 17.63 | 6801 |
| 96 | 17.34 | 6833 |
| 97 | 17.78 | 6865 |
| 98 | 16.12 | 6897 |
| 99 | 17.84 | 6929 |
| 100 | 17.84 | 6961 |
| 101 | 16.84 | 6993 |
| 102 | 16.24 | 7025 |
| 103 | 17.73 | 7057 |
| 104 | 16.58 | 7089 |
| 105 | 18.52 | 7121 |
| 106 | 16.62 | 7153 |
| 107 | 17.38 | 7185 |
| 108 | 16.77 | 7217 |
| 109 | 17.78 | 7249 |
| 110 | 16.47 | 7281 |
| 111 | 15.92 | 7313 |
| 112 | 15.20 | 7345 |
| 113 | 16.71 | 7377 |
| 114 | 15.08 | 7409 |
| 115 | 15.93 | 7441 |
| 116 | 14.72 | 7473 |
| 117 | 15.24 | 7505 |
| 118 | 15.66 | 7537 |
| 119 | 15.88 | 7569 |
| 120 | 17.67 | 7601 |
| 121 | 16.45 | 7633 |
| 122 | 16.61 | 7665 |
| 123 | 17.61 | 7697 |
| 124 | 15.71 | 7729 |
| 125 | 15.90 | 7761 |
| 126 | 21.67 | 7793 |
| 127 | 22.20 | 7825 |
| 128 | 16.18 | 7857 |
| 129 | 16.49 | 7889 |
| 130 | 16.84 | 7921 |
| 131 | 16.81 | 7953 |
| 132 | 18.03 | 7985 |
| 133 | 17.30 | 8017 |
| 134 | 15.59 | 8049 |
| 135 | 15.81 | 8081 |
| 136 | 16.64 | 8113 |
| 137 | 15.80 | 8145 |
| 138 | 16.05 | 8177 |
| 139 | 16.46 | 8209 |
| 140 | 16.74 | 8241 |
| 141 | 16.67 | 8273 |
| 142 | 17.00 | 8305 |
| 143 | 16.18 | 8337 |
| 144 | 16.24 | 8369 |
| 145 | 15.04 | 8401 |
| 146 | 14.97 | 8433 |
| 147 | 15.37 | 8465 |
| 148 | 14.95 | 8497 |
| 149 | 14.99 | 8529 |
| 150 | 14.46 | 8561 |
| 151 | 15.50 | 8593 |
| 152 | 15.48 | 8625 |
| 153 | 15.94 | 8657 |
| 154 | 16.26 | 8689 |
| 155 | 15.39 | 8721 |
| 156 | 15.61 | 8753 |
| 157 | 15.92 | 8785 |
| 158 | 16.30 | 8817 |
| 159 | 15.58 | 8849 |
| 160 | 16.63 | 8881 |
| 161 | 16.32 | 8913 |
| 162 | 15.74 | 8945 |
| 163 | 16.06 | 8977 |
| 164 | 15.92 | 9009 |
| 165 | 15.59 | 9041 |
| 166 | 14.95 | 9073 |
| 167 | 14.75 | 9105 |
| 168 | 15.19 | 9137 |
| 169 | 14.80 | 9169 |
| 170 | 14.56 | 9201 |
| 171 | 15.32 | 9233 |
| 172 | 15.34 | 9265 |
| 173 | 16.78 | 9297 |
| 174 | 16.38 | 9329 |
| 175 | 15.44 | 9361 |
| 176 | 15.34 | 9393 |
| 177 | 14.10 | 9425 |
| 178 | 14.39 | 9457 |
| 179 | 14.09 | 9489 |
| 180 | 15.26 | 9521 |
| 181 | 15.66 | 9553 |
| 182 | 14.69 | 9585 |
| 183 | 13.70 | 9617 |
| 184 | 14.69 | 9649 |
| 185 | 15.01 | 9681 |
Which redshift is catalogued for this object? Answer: 0.189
